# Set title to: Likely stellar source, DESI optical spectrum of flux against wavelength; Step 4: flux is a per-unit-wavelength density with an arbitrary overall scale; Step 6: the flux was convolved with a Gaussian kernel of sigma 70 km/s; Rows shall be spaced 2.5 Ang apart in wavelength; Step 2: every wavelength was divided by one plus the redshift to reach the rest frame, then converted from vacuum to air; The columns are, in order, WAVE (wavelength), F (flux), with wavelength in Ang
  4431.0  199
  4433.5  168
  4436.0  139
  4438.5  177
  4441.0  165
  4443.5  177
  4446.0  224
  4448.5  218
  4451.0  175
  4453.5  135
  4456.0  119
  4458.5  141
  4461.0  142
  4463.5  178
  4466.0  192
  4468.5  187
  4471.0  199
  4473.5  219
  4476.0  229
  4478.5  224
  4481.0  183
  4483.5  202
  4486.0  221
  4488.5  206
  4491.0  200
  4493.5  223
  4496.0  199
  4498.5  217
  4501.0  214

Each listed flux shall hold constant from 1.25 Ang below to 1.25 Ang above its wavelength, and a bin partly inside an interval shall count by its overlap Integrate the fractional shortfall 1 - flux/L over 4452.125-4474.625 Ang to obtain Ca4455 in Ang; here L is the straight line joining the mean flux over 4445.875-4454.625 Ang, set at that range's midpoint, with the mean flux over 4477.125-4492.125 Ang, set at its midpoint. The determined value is 3.0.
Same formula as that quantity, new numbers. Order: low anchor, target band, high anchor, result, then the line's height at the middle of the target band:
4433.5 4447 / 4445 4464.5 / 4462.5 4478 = 2.2 Ang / 188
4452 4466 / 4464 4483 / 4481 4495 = -2.8 Ang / 178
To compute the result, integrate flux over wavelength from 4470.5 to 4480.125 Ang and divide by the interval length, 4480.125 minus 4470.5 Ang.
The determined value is 218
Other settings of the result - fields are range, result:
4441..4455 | 183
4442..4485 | 185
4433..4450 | 182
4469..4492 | 209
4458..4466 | 161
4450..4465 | 149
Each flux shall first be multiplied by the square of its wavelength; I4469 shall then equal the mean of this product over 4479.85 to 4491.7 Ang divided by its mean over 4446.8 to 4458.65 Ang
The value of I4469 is 1.3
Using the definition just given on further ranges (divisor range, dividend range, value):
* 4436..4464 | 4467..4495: 1.27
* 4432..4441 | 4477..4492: 1.30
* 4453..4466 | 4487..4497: 1.42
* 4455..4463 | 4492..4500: 1.56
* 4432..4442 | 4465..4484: 1.28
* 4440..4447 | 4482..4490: 1.13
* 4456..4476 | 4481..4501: 1.18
